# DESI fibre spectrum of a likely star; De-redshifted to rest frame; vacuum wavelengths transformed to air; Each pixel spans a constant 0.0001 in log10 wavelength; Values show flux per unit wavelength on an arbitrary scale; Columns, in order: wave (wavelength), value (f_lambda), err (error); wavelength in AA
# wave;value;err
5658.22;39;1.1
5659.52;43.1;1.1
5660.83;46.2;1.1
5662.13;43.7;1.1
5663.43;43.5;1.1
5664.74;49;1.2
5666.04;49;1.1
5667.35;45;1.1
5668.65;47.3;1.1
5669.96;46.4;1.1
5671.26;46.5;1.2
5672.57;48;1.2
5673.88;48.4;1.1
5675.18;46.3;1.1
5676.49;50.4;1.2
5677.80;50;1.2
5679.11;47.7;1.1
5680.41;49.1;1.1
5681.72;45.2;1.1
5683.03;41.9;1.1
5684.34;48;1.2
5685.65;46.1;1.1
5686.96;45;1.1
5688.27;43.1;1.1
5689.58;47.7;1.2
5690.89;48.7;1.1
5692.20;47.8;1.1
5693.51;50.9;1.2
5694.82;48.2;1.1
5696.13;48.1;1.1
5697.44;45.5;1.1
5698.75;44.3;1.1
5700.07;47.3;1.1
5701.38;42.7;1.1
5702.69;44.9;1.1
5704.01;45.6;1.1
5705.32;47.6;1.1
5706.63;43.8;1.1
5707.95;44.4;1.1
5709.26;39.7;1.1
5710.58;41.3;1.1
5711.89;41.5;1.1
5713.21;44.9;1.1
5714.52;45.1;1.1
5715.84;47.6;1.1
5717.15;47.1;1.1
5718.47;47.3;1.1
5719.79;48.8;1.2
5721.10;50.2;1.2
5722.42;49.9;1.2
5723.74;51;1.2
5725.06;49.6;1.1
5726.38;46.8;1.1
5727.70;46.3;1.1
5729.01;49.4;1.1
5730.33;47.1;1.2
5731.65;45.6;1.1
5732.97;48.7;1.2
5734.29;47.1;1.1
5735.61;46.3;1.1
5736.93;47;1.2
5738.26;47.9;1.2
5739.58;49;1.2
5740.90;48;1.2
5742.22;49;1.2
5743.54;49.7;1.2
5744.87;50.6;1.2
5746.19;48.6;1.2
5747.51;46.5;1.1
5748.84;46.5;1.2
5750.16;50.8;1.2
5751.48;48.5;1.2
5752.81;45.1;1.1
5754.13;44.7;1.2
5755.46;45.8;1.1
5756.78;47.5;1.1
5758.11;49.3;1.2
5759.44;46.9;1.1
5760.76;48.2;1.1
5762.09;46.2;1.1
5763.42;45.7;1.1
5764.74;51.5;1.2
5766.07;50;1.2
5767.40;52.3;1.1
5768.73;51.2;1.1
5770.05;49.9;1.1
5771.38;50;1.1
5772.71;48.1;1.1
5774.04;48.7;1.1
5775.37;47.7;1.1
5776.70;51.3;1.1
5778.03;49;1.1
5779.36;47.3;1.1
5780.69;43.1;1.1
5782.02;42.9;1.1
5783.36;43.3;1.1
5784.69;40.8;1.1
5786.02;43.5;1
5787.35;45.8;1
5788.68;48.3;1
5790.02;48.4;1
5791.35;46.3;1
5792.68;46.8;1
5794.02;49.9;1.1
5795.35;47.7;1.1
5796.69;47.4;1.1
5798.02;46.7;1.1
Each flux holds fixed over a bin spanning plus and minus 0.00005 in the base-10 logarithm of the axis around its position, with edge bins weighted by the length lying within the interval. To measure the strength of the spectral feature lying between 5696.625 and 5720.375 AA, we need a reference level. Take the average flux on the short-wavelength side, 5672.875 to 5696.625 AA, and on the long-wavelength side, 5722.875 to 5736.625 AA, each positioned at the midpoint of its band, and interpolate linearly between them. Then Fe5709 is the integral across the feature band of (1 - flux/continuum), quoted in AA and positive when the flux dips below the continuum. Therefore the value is 1.3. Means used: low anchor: 47.4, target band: 45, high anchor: 47.8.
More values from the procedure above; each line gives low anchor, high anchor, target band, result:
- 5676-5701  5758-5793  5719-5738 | -0.4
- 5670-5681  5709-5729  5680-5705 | 0.7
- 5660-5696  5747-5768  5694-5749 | 0.7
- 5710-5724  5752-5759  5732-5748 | -0.5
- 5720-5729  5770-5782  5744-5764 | 0.4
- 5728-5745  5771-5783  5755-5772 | -0.5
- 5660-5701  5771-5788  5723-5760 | -1.1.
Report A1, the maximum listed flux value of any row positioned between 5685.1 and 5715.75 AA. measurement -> 50.9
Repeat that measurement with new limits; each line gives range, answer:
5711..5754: 51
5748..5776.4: 52.3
